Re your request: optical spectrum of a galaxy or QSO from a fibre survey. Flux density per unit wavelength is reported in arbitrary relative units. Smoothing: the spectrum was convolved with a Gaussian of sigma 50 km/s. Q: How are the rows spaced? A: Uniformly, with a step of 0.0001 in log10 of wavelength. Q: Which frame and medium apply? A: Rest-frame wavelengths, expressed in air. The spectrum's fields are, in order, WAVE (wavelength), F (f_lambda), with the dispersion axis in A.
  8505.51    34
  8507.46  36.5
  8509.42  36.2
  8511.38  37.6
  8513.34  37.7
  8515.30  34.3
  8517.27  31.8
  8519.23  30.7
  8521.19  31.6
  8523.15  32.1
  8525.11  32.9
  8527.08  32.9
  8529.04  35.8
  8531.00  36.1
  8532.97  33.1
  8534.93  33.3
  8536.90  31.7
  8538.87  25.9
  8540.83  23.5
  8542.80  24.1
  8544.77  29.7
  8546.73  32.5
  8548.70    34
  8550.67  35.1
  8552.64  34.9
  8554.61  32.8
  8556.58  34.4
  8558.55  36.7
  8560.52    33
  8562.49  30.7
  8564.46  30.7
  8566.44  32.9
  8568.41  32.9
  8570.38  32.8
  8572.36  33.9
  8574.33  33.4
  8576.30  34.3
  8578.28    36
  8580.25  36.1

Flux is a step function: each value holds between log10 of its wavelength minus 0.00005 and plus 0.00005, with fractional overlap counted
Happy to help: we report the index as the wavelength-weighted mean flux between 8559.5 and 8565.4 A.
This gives 31.5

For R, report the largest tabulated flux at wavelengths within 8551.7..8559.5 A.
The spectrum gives 36.7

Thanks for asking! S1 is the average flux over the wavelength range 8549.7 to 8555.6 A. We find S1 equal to 34.3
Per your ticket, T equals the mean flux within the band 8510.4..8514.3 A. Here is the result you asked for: 37.6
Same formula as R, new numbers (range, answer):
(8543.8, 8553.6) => 35.1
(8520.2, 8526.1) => 32.9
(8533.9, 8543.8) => 33.3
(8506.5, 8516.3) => 37.7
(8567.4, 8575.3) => 33.9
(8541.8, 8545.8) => 29.7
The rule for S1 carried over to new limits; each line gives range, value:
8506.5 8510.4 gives 36.3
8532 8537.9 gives 32.7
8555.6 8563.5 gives 33.7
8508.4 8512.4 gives 36.9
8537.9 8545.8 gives 25.9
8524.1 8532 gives 34.4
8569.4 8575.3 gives 33.4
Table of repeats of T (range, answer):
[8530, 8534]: 34.6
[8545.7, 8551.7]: 33.9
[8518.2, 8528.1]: 32.1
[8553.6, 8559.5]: 34.6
